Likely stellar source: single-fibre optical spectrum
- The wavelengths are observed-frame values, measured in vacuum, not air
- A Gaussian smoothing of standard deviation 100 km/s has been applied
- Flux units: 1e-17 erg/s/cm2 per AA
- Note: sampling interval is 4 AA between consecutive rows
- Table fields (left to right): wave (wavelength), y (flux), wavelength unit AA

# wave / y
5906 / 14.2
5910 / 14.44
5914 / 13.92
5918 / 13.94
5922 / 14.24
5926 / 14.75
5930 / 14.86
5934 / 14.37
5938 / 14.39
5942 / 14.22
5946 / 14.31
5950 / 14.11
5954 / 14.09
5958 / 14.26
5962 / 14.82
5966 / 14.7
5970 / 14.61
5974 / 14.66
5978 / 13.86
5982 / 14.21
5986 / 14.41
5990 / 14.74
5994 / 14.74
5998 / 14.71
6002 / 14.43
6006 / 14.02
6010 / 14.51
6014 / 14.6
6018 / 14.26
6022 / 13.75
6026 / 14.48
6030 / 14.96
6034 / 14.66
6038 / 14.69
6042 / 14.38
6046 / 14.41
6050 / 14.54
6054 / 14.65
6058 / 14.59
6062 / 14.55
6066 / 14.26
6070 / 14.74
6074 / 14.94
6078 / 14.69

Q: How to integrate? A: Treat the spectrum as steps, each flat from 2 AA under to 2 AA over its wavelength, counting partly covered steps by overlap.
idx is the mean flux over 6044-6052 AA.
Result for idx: 14.5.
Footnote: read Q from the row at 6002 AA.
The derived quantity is 14.43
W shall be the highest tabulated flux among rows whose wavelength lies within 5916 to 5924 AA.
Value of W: 14.24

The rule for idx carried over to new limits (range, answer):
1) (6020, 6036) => 14.5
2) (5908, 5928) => 14.3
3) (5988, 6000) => 14.7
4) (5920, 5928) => 14.5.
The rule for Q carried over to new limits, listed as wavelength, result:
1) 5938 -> 14.39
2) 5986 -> 14.41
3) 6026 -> 14.48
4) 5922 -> 14.24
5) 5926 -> 14.75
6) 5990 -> 14.74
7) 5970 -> 14.61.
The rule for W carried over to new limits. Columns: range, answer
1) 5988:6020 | 14.74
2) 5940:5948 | 14.31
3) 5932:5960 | 14.39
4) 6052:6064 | 14.65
